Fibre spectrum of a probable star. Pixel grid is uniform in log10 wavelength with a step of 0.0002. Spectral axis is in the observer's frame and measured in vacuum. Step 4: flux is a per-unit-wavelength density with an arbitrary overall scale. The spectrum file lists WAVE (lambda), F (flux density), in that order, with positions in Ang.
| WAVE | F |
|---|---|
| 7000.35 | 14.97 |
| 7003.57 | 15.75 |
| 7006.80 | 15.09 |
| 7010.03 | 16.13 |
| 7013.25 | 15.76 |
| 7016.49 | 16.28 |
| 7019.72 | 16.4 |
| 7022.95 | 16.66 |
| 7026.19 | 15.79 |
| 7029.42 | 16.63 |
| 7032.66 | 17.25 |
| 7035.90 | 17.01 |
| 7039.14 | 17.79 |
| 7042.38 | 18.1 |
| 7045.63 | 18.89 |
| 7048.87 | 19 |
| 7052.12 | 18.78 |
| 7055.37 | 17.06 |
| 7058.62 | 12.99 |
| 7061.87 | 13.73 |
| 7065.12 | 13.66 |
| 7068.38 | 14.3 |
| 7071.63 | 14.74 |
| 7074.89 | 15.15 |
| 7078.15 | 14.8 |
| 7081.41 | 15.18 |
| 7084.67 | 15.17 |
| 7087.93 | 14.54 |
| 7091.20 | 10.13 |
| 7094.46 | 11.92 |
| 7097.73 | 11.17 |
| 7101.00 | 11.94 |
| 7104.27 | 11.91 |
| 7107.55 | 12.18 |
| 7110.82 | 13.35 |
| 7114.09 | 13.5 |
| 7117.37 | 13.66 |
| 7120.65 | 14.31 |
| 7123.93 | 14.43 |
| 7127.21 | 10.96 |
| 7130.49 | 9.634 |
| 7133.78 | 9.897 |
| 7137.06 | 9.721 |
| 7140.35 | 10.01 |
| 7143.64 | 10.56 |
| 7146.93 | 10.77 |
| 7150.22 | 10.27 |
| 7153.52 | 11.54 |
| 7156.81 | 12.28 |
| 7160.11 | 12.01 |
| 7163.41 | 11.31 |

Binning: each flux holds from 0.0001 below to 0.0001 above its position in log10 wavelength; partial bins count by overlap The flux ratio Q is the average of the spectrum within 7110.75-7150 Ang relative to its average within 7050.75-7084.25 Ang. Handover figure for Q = 0.77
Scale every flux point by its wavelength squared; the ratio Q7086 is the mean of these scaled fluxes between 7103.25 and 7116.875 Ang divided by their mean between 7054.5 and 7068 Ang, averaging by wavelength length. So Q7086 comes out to 0.92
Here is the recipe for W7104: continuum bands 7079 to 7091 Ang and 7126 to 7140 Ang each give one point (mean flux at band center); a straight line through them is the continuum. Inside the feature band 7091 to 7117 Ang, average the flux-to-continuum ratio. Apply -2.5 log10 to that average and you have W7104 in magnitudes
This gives 0.03 mag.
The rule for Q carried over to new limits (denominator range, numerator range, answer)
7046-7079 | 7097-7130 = 0.81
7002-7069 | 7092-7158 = 0.71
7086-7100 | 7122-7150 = 0.90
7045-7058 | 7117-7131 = 0.71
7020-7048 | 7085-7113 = 0.71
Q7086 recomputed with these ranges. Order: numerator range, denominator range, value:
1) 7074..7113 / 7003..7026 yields 0.84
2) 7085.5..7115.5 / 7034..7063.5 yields 0.74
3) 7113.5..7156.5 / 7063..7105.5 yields 0.86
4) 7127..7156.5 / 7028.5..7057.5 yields 0.60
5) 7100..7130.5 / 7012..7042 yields 0.78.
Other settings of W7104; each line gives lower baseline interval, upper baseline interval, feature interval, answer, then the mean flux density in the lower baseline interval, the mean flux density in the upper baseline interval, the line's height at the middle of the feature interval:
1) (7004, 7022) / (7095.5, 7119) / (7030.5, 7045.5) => -0.17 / 15.9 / 12.5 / 15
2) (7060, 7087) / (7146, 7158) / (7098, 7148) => 0.06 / 14.6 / 11.2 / 12.4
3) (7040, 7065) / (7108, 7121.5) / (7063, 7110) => 0.13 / 16.8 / 13.5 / 15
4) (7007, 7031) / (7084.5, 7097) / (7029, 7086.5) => -0.13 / 16.2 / 12.6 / 14.2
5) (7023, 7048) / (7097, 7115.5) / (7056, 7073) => 0.09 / 17.4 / 12.4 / 15.3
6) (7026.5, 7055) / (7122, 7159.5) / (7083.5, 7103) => 0.15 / 17.8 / 11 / 14.2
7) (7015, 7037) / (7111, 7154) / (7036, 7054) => -0.17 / 16.6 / 11.5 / 15.7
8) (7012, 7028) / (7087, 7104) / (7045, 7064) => -0.16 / 16.2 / 11.8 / 14.2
